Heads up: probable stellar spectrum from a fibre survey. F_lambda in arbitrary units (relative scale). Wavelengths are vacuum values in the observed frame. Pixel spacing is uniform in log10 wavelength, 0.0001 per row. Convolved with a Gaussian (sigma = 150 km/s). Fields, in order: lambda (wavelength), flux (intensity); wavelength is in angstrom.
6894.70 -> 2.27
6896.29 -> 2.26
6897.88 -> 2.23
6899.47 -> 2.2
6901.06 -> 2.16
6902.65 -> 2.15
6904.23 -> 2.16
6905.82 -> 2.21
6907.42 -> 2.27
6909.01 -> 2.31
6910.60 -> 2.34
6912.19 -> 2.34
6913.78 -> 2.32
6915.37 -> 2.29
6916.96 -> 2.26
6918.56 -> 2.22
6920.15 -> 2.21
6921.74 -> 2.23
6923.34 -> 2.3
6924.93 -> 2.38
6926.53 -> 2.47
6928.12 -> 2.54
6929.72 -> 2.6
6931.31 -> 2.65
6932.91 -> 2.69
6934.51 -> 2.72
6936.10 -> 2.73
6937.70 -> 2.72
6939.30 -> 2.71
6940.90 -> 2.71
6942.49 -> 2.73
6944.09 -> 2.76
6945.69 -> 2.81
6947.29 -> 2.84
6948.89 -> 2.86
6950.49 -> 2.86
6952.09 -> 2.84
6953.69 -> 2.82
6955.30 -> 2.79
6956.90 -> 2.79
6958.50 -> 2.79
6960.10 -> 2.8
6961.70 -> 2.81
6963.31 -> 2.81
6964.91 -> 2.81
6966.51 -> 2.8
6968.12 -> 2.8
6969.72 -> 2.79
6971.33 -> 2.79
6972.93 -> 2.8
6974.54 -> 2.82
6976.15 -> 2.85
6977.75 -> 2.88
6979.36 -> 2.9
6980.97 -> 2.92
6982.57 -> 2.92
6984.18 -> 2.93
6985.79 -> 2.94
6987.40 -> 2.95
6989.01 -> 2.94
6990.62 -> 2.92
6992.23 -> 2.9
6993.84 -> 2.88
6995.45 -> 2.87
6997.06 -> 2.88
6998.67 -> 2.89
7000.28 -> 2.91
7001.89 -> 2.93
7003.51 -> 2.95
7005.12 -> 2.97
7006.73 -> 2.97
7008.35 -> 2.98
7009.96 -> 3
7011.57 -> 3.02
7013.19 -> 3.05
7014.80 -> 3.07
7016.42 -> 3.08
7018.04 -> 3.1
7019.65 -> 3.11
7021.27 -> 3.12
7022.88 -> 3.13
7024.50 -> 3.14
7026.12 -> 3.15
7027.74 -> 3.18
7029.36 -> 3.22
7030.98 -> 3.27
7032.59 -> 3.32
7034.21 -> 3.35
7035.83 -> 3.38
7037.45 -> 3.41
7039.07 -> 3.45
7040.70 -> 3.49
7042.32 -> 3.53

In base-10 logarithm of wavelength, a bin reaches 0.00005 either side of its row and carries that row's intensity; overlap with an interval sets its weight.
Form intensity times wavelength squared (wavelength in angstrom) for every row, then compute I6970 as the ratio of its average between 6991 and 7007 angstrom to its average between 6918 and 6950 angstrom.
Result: 1.14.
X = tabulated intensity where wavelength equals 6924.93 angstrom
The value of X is 2.38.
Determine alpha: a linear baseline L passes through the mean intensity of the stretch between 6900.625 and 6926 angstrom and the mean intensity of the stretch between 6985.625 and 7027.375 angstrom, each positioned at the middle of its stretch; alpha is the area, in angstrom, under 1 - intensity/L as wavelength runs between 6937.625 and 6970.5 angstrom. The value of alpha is -2.7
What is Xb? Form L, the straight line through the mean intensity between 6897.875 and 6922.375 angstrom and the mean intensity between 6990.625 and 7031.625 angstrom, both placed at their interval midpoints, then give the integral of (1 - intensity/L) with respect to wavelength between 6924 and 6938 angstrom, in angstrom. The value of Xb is -1.1 angstrom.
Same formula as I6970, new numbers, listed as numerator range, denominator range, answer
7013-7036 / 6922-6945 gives 1.25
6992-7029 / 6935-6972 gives 1.10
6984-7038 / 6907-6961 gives 1.21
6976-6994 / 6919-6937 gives 1.19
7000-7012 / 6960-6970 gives 1.07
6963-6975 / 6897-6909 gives 1.30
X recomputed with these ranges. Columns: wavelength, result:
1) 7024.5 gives 3.14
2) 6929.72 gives 2.6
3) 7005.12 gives 2.97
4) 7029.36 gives 3.22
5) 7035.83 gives 3.38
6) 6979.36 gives 2.9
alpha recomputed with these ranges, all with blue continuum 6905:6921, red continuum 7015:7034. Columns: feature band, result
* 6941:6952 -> -1.1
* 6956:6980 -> -0.9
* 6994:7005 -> 0.2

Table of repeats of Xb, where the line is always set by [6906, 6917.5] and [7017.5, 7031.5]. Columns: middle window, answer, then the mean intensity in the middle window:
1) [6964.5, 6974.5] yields -0.2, 2.8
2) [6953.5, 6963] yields -0.5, 2.8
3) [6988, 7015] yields 0.3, 2.95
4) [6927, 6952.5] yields -2.2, 2.73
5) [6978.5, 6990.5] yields -0.3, 2.93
